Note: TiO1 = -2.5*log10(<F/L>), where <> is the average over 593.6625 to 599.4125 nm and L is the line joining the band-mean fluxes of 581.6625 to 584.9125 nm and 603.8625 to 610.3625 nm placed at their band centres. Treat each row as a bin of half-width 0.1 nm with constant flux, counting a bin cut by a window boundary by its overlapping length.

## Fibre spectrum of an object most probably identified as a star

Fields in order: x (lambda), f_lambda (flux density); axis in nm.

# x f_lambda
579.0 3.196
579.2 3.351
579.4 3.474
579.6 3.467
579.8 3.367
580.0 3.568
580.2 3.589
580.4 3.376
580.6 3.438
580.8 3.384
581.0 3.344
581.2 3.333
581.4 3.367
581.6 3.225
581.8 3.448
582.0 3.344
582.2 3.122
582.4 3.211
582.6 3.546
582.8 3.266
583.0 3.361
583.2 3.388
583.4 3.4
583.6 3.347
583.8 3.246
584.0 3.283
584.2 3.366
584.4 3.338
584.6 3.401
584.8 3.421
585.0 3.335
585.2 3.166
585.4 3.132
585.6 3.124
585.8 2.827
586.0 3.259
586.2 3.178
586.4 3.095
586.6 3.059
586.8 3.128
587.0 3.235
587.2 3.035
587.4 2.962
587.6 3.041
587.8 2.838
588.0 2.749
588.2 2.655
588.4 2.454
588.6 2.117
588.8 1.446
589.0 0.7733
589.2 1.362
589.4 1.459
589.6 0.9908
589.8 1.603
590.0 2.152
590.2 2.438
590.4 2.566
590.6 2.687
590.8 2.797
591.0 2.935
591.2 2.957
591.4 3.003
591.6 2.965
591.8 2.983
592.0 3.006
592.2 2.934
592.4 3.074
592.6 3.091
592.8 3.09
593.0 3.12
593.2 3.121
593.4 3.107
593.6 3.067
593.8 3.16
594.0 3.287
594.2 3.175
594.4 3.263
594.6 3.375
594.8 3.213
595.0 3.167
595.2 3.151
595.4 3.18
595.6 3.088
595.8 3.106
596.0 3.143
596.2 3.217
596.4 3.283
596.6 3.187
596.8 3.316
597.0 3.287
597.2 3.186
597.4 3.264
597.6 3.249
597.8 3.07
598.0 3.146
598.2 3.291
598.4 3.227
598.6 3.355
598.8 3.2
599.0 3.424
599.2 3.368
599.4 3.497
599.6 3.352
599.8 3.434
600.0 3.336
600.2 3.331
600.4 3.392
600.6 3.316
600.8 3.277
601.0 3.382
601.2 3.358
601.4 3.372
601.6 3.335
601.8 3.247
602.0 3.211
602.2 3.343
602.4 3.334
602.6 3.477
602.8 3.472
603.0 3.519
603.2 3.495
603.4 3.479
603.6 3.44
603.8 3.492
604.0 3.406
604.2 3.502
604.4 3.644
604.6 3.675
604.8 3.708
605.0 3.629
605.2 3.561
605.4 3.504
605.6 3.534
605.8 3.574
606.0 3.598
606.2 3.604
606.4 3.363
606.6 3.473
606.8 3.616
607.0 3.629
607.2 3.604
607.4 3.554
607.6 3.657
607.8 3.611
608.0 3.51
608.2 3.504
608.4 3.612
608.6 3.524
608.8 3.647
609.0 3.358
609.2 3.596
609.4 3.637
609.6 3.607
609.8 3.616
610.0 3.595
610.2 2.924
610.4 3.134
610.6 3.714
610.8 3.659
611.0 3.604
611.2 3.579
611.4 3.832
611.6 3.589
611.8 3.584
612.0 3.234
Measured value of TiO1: 0.07 mag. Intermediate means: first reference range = 3.34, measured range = 3.23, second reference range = 3.54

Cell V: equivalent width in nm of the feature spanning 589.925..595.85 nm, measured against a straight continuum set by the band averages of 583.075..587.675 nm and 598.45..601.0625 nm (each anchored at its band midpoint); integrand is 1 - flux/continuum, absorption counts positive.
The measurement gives 0.50 nm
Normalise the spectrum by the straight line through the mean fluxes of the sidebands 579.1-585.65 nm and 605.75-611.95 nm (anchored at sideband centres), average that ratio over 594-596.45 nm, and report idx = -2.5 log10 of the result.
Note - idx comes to 0.08 mag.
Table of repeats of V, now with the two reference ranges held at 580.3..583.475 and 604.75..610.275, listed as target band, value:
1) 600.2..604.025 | 0.13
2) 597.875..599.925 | 0.09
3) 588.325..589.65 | 0.73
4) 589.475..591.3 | 0.58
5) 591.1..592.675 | 0.20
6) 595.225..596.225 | 0.09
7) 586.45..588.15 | 0.20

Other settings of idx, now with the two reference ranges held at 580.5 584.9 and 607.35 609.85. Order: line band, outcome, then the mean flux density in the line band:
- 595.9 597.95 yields 0.08 mag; 3.22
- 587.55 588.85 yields 0.34 mag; 2.49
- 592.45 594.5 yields 0.10 mag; 3.15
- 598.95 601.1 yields 0.04 mag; 3.37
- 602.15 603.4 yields 0.02 mag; 3.45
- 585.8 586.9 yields 0.09 mag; 3.11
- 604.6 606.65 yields -0.01 mag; 3.56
